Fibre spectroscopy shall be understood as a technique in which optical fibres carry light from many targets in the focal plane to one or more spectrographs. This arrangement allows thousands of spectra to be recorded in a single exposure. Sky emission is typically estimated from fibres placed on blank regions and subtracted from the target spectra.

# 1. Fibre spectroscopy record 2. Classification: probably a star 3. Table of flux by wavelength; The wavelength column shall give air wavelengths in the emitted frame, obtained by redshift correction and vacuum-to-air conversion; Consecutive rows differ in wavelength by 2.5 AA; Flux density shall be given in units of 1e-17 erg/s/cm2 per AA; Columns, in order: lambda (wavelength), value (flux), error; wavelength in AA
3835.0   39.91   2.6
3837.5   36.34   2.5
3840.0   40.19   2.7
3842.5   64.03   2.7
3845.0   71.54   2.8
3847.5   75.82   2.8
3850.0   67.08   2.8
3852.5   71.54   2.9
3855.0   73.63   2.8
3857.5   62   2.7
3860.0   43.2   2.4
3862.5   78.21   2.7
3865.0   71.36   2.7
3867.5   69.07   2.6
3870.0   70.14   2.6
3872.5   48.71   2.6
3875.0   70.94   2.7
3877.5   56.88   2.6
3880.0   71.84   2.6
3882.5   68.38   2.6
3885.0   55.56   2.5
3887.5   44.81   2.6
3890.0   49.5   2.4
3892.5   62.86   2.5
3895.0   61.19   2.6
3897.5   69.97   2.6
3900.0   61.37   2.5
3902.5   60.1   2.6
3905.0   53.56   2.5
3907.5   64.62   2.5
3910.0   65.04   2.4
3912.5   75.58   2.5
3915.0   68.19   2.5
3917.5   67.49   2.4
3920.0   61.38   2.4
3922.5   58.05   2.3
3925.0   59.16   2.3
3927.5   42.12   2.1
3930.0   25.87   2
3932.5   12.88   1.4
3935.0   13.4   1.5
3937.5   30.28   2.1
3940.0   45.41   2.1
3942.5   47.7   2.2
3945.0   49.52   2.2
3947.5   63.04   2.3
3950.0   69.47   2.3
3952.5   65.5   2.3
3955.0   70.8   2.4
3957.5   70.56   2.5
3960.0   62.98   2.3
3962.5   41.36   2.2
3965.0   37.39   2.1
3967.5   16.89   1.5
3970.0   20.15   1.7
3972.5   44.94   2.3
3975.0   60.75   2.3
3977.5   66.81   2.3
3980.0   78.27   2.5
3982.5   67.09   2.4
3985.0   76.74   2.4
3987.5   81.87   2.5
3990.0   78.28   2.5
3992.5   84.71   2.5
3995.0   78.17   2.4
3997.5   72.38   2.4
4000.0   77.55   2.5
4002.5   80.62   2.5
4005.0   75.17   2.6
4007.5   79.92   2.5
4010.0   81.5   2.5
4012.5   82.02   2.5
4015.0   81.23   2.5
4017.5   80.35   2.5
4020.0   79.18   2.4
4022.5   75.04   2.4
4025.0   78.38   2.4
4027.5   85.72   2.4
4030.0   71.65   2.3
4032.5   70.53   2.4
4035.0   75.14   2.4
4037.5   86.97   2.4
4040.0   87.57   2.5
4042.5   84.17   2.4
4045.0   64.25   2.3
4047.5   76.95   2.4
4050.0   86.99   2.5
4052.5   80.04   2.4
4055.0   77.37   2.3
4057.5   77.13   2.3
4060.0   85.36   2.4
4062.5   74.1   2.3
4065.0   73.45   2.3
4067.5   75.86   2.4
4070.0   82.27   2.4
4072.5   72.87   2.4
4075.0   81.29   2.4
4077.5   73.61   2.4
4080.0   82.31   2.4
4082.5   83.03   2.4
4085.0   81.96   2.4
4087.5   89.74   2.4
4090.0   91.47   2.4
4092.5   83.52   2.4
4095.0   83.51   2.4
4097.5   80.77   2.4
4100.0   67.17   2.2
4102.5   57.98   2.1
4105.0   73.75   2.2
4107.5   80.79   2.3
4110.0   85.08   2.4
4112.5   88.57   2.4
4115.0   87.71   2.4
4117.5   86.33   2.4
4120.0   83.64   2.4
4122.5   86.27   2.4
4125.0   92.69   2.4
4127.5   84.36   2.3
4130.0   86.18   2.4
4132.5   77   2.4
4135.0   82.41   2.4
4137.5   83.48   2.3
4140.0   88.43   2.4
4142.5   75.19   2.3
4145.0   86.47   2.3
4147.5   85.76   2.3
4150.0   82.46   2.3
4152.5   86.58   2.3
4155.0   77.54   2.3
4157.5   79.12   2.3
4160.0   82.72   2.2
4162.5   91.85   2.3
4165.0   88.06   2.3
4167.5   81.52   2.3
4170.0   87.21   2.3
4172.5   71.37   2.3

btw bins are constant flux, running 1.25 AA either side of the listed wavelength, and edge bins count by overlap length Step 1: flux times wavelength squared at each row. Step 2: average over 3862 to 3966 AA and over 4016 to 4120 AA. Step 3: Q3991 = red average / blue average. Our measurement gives 1.5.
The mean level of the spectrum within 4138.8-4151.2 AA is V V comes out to 83.6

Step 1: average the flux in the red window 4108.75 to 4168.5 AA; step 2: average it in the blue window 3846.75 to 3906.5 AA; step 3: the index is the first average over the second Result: 1.34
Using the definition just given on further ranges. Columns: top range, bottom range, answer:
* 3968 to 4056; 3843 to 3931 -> 1.20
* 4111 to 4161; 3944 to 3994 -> 1.39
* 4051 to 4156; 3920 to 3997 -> 1.50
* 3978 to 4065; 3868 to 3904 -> 1.29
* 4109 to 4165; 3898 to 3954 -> 1.60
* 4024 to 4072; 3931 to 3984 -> 1.59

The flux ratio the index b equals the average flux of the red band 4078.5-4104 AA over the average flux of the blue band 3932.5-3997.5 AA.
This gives 1.4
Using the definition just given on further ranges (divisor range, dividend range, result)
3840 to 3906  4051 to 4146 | 1.28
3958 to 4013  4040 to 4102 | 1.21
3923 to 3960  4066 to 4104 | 1.64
